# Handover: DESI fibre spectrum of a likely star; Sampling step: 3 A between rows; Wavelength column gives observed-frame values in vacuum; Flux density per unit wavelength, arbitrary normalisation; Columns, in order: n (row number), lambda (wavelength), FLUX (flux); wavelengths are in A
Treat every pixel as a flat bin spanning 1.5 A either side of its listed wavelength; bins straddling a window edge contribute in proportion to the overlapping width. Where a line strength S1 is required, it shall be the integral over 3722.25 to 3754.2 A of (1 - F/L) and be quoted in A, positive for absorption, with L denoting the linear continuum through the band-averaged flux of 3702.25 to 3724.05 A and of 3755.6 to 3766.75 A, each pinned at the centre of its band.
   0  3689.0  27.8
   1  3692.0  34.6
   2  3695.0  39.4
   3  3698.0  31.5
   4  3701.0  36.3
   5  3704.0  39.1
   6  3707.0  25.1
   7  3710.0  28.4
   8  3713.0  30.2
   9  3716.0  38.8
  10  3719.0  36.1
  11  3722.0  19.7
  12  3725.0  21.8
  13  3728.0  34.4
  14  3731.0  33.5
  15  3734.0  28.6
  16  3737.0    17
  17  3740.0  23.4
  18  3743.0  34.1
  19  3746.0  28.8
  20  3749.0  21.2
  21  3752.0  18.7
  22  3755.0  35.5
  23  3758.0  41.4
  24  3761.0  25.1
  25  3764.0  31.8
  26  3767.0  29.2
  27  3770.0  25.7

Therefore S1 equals 5.7 A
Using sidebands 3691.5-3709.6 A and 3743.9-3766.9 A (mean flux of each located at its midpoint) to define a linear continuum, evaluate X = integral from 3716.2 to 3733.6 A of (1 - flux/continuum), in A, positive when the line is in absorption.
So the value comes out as 1.09 A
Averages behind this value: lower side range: 34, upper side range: 29.1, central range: 29.8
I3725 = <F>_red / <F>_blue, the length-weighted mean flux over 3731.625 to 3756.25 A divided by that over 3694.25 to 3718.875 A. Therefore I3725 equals 0.8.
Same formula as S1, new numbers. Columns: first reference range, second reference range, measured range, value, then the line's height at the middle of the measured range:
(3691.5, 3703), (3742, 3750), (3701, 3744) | 3.1 A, 31.7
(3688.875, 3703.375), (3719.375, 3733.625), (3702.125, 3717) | -0.2 A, 31.9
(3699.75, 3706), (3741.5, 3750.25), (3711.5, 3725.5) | 1.6 A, 33.7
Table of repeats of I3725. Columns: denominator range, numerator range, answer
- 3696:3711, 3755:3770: 0.97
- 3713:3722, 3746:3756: 0.76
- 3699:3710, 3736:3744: 0.76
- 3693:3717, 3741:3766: 0.88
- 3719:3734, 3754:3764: 1.19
